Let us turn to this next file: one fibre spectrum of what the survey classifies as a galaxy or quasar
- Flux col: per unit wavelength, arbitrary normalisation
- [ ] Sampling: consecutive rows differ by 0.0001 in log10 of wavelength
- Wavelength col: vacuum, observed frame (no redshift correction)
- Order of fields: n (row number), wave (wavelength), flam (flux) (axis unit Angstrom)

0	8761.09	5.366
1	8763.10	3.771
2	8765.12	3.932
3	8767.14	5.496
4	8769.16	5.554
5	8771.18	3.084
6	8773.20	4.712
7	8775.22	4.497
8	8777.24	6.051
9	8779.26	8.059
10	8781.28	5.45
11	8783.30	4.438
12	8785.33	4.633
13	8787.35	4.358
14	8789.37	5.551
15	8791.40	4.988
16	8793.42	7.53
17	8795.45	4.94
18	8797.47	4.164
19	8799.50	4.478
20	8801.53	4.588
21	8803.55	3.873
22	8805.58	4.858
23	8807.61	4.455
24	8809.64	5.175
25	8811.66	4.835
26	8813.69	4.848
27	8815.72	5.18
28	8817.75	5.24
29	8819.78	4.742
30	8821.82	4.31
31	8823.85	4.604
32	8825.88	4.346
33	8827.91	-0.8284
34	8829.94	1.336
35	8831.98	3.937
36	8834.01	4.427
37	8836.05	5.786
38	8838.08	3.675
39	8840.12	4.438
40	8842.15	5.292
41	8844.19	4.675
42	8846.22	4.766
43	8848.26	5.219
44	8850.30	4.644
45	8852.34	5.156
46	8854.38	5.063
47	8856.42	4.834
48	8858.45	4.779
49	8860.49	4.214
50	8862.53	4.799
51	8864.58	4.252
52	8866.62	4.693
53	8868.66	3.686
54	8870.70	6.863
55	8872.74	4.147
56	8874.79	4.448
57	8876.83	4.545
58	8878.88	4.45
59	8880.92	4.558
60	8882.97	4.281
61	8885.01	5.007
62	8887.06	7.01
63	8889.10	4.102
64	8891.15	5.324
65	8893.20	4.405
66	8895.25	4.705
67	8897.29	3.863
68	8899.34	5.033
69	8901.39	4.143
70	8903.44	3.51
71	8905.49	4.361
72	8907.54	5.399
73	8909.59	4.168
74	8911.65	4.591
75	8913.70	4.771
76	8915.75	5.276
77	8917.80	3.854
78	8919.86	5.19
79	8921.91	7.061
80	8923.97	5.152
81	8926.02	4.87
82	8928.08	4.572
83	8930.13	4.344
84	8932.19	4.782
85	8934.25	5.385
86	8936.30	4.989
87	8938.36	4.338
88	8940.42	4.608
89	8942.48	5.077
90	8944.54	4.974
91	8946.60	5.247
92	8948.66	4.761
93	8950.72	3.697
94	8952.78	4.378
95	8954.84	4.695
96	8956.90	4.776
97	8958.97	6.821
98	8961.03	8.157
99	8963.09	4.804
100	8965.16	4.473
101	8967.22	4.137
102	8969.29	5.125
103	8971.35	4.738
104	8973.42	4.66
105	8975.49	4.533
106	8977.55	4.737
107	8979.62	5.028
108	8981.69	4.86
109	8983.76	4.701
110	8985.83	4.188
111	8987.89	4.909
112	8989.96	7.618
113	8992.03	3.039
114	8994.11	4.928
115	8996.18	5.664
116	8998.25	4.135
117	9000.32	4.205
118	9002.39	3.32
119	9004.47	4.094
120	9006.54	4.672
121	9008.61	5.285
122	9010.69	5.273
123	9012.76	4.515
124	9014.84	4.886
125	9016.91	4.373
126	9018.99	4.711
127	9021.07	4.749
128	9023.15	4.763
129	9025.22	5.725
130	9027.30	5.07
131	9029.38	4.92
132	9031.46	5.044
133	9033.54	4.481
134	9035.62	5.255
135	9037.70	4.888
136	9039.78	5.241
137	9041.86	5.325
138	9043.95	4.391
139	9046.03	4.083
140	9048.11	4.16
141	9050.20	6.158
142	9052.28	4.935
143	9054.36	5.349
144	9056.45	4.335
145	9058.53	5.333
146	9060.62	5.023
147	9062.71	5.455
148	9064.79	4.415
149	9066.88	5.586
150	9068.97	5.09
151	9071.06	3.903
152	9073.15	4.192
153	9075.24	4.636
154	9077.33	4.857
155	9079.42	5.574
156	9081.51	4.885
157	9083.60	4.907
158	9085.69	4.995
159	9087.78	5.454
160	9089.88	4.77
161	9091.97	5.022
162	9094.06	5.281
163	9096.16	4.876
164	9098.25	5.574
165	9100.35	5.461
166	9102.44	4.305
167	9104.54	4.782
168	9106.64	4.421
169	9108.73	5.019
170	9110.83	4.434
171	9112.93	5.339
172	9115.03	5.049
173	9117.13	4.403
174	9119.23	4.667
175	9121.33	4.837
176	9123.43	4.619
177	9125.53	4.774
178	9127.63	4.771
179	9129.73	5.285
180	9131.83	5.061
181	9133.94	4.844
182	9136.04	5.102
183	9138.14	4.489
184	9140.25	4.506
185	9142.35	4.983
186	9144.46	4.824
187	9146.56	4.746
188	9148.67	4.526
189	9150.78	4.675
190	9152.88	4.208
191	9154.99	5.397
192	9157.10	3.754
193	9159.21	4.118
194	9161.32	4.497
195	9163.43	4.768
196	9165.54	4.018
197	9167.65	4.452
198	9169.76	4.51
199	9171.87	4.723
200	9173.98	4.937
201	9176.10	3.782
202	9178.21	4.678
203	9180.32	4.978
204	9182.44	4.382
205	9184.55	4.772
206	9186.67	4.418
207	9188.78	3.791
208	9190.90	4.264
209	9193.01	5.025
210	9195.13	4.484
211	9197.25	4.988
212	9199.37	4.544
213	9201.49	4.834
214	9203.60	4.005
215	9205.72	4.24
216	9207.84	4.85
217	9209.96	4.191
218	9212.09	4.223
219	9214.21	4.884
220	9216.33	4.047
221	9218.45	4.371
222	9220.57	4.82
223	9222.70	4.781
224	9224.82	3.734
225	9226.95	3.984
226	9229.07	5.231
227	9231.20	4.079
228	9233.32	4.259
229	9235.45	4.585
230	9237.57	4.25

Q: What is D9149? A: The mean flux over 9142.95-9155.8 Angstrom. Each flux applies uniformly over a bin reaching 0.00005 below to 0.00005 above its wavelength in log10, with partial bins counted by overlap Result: 4.73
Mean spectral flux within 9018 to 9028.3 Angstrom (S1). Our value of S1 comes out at 5.01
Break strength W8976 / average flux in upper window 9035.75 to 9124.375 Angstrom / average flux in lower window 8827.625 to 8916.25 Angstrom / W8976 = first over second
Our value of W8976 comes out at 1.1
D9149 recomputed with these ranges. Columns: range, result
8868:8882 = 4.69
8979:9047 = 4.8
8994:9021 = 4.61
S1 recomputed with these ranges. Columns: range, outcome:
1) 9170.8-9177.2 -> 4.48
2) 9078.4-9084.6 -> 5.12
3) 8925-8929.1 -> 4.72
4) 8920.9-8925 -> 6.1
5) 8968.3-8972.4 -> 4.93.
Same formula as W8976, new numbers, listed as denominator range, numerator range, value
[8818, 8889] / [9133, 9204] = 1.02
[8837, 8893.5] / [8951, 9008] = 1.02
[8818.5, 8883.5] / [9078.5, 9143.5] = 1.12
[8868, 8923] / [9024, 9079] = 1.03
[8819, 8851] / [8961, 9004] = 1.17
